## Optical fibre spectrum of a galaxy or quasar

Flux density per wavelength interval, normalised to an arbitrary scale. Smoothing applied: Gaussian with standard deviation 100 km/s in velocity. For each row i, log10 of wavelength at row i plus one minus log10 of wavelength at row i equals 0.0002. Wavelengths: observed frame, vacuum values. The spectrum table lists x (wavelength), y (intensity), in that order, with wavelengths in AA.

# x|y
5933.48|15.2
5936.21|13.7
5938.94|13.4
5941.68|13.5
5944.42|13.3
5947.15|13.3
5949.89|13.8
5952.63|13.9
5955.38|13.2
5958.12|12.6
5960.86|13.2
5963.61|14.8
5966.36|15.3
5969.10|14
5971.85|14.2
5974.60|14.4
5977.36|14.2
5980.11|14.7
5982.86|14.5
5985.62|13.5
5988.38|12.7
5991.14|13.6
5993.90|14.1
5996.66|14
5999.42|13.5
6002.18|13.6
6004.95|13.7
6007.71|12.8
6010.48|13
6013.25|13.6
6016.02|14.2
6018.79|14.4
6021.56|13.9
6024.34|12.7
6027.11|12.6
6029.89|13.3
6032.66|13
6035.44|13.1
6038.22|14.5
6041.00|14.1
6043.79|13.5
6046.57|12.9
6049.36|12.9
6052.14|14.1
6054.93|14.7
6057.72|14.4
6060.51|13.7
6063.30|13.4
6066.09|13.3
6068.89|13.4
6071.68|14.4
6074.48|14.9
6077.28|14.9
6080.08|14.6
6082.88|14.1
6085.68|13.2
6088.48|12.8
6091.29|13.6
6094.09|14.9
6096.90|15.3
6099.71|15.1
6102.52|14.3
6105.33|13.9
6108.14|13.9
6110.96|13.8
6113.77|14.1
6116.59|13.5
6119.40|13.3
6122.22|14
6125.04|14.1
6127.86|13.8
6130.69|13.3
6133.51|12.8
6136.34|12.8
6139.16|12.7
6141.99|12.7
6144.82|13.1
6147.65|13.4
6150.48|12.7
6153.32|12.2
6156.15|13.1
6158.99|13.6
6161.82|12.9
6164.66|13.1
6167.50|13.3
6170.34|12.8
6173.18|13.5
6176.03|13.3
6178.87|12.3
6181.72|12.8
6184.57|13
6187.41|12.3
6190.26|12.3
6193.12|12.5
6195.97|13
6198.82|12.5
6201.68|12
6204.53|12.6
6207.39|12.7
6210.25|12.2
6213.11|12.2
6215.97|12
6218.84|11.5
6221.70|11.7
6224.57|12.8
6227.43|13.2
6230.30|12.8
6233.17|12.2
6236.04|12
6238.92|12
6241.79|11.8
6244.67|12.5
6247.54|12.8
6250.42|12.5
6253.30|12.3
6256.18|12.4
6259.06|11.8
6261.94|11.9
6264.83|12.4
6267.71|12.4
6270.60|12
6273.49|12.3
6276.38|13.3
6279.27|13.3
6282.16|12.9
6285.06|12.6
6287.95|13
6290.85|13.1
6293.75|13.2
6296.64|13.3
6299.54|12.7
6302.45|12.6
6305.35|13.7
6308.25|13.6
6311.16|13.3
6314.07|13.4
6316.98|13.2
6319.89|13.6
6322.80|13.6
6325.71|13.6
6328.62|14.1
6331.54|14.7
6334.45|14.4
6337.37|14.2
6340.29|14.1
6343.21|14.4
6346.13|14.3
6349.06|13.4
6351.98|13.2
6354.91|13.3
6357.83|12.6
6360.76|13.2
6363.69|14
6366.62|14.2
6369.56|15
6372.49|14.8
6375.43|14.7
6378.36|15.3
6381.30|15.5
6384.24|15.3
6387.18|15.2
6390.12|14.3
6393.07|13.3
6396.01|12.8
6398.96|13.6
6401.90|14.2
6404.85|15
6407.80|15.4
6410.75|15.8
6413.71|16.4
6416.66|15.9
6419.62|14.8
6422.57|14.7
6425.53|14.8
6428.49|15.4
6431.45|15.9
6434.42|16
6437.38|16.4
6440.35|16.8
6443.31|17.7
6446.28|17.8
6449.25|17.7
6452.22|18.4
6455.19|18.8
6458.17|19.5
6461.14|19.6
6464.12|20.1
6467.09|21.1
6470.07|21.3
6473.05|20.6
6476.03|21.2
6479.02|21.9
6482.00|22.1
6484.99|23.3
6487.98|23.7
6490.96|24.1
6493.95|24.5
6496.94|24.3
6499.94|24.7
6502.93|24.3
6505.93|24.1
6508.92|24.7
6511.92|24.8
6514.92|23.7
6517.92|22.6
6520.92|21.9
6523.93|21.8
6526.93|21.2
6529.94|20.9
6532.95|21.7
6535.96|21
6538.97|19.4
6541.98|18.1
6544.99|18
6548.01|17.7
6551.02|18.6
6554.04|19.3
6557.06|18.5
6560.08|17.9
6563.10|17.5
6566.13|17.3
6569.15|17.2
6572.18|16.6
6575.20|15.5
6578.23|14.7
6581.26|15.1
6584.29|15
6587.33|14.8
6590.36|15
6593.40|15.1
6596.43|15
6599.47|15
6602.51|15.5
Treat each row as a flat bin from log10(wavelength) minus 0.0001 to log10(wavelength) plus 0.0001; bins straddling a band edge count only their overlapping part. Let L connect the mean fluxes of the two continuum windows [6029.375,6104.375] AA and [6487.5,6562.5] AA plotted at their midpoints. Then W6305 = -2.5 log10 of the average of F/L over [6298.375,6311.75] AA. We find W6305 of 0.334 mag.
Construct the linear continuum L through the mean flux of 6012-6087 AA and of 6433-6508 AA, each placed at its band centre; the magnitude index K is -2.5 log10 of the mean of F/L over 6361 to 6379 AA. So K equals 0.300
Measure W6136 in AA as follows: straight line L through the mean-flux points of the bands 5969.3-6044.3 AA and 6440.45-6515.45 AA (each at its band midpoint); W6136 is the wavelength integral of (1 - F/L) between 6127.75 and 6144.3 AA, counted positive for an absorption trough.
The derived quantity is 3.0 AA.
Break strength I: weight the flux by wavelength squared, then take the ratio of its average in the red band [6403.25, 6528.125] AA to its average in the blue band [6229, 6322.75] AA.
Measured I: 1.7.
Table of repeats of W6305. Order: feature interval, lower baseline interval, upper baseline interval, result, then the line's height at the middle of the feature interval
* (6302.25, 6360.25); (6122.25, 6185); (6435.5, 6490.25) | 0.24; 17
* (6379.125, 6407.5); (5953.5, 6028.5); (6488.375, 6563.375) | 0.33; 19.6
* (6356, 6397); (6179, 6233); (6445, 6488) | 0.23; 17.6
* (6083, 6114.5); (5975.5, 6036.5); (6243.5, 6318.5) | -0.06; 13.3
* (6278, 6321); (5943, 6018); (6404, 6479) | 0.24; 16.4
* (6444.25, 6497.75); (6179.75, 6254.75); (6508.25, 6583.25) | -0.18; 17.8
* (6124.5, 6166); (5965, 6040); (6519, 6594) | 0.14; 14.9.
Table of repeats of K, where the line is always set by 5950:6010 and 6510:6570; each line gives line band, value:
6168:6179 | 0.22 mag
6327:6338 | 0.23 mag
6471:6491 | -0.15 mag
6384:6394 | 0.26 mag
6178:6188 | 0.26 mag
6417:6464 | 0.12 mag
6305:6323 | 0.29 mag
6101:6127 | 0.11 mag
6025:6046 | 0.08 mag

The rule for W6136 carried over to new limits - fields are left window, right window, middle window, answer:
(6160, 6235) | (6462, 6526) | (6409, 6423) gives 3.2 AA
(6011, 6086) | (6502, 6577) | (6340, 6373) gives 7.3 AA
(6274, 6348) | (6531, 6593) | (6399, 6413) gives 0.0 AA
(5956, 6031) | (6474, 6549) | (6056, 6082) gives 1.5 AA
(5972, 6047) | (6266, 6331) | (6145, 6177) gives 0.7 AA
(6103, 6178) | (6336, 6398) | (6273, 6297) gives 1.4 AA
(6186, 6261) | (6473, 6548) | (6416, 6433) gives 3.6 AA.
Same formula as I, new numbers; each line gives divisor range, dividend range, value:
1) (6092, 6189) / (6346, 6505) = 1.42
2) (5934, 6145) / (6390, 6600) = 1.57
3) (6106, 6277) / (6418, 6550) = 1.75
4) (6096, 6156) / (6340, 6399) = 1.13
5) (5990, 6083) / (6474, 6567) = 1.82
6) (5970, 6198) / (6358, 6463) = 1.28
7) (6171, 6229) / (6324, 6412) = 1.20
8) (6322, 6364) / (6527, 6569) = 1.46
